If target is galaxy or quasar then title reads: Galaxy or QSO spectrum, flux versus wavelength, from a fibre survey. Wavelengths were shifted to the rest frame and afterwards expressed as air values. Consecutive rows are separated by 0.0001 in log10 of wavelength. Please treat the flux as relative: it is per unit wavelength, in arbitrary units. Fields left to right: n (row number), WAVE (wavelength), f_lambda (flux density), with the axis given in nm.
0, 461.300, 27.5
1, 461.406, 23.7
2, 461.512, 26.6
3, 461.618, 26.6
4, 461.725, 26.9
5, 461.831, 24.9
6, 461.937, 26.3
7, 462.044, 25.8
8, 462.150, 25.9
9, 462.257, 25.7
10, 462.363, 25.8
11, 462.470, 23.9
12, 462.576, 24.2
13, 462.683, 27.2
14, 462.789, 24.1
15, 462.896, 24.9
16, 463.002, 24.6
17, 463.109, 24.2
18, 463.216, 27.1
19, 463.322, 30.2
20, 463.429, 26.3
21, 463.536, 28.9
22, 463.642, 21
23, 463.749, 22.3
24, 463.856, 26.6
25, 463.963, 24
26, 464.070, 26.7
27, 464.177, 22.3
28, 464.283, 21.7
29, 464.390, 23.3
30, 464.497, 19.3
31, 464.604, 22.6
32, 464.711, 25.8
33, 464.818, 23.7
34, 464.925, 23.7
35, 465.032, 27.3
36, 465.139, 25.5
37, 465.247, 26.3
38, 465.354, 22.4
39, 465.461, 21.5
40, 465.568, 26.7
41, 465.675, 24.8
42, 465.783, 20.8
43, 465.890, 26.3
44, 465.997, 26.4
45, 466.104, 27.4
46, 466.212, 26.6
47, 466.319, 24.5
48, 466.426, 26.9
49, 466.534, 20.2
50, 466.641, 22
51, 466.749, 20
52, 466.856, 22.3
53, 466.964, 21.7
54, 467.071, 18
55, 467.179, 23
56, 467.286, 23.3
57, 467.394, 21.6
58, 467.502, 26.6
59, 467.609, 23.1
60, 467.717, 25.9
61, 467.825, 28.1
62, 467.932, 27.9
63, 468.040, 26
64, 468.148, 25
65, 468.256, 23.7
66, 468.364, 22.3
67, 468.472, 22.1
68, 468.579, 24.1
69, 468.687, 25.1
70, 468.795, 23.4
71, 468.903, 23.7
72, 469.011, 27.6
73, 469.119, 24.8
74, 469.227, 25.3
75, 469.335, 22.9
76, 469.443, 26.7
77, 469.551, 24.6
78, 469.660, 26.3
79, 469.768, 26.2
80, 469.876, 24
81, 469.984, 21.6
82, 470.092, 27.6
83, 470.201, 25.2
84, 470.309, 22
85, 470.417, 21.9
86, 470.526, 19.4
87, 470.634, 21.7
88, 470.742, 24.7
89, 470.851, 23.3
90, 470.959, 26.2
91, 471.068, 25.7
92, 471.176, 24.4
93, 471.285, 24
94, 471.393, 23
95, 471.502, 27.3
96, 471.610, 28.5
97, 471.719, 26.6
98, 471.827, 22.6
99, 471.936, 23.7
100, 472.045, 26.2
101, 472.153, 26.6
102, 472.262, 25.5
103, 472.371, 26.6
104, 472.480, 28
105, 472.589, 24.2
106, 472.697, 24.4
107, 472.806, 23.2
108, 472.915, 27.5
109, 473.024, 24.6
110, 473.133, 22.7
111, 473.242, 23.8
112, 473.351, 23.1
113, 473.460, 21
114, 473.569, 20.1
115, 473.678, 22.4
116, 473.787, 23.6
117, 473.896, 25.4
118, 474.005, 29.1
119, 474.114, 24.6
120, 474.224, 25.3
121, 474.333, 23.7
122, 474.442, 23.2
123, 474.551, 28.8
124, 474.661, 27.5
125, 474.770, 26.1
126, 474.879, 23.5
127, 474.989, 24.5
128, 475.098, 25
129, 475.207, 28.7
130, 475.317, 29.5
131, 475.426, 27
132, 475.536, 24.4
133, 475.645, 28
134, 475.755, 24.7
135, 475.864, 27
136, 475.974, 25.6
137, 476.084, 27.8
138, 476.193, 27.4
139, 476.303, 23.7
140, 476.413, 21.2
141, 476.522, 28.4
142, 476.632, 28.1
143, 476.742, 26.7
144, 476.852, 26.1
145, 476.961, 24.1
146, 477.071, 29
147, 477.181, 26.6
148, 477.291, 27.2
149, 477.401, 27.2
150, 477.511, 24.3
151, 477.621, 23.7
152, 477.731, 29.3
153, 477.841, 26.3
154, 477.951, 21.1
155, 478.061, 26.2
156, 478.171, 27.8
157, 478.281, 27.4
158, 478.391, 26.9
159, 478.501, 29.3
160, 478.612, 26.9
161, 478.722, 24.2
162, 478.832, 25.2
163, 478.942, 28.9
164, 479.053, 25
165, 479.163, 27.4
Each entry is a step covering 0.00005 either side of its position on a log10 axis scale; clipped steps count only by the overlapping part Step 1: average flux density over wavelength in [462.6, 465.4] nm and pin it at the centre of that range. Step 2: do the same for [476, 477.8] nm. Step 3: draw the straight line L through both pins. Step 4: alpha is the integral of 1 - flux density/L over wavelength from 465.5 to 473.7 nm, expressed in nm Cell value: 0.35 nm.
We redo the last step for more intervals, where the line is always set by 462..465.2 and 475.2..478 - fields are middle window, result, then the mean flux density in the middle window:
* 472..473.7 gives 0.09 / 24.4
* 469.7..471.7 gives 0.10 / 24.3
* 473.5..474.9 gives 0.06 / 24.9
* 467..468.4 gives 0.06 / 24.2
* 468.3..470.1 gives 0.06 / 24.5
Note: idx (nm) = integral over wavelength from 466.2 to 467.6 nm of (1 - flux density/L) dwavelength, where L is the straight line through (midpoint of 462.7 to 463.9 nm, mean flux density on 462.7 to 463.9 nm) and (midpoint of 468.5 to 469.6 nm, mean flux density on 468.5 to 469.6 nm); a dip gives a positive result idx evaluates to 0.131 nm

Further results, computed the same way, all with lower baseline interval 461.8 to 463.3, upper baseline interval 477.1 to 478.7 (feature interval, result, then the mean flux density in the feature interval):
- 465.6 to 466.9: 0.08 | 24.1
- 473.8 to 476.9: 0.02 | 26.1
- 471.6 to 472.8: 0.03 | 25.5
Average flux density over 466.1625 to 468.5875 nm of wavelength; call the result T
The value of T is 23.7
